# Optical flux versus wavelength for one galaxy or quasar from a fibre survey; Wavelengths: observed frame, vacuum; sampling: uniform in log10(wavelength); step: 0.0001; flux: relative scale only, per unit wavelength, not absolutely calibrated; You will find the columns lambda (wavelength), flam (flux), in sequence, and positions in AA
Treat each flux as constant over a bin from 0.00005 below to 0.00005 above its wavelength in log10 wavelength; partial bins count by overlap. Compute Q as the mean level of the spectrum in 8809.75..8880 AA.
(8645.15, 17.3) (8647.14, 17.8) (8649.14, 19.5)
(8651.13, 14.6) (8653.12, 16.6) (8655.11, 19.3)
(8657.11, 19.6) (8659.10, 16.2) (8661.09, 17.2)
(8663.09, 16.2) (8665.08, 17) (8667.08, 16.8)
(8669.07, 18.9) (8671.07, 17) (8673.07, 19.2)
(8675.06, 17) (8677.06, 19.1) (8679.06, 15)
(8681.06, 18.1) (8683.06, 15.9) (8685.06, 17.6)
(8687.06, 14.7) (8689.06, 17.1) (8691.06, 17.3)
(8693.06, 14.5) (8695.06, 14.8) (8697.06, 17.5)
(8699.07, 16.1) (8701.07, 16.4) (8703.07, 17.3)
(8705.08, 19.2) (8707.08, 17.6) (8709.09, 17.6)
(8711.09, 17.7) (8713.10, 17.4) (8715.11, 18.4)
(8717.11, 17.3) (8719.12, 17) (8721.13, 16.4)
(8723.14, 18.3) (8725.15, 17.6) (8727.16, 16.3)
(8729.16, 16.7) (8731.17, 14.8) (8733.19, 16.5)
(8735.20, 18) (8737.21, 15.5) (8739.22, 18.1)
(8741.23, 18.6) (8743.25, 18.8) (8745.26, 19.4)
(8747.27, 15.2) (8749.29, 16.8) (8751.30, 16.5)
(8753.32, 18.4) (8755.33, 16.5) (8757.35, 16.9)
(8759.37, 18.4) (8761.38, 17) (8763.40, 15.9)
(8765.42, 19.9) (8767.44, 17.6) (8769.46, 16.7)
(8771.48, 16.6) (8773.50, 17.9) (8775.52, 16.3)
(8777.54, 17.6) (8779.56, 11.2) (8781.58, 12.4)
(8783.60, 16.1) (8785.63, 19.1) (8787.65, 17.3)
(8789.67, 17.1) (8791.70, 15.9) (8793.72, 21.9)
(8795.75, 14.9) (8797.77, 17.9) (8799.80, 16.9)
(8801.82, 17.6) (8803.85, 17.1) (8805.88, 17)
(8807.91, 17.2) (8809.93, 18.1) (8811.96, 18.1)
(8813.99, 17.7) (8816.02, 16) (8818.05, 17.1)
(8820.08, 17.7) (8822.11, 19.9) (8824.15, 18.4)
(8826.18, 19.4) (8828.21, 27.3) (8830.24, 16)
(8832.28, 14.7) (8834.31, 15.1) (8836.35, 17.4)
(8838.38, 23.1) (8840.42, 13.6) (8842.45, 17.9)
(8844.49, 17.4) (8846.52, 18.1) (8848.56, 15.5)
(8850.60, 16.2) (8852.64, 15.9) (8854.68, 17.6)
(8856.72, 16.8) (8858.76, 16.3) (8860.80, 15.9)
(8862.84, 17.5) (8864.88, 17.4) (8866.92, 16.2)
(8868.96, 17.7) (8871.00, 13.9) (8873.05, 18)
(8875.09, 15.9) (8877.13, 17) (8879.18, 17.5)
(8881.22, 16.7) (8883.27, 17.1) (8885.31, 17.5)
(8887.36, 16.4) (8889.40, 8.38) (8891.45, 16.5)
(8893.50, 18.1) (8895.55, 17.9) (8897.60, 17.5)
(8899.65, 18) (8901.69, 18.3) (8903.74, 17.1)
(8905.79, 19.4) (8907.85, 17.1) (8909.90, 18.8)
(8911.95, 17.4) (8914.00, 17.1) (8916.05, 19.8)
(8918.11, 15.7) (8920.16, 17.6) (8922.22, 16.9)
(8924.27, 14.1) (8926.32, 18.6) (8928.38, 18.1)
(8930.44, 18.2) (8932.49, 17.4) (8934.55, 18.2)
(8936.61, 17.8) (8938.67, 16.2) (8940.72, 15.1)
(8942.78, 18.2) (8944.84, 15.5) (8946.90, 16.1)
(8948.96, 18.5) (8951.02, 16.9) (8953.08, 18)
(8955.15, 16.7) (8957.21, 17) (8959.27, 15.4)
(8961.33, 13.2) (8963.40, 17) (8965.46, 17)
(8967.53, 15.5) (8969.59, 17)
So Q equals 17.4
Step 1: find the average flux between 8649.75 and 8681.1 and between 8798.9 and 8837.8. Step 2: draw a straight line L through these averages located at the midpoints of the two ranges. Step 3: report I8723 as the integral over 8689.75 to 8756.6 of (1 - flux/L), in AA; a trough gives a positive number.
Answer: 1.8 AA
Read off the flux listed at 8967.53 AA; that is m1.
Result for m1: 15.5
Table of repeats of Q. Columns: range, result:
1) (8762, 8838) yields 17.4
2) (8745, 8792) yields 16.7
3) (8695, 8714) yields 17.3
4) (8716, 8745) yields 17.2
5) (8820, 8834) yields 18.9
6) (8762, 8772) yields 17.4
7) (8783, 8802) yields 17.5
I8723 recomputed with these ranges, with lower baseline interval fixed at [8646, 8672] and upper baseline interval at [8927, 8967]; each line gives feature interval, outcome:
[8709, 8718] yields -0.2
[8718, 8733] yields 0.5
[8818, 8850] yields -1.8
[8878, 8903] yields 0.5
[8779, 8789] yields 1.0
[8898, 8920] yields -1.2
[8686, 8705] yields 1.1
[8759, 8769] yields -0.3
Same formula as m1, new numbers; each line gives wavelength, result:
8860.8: 15.9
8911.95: 17.4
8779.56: 11.2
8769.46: 16.7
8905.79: 19.4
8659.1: 16.2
